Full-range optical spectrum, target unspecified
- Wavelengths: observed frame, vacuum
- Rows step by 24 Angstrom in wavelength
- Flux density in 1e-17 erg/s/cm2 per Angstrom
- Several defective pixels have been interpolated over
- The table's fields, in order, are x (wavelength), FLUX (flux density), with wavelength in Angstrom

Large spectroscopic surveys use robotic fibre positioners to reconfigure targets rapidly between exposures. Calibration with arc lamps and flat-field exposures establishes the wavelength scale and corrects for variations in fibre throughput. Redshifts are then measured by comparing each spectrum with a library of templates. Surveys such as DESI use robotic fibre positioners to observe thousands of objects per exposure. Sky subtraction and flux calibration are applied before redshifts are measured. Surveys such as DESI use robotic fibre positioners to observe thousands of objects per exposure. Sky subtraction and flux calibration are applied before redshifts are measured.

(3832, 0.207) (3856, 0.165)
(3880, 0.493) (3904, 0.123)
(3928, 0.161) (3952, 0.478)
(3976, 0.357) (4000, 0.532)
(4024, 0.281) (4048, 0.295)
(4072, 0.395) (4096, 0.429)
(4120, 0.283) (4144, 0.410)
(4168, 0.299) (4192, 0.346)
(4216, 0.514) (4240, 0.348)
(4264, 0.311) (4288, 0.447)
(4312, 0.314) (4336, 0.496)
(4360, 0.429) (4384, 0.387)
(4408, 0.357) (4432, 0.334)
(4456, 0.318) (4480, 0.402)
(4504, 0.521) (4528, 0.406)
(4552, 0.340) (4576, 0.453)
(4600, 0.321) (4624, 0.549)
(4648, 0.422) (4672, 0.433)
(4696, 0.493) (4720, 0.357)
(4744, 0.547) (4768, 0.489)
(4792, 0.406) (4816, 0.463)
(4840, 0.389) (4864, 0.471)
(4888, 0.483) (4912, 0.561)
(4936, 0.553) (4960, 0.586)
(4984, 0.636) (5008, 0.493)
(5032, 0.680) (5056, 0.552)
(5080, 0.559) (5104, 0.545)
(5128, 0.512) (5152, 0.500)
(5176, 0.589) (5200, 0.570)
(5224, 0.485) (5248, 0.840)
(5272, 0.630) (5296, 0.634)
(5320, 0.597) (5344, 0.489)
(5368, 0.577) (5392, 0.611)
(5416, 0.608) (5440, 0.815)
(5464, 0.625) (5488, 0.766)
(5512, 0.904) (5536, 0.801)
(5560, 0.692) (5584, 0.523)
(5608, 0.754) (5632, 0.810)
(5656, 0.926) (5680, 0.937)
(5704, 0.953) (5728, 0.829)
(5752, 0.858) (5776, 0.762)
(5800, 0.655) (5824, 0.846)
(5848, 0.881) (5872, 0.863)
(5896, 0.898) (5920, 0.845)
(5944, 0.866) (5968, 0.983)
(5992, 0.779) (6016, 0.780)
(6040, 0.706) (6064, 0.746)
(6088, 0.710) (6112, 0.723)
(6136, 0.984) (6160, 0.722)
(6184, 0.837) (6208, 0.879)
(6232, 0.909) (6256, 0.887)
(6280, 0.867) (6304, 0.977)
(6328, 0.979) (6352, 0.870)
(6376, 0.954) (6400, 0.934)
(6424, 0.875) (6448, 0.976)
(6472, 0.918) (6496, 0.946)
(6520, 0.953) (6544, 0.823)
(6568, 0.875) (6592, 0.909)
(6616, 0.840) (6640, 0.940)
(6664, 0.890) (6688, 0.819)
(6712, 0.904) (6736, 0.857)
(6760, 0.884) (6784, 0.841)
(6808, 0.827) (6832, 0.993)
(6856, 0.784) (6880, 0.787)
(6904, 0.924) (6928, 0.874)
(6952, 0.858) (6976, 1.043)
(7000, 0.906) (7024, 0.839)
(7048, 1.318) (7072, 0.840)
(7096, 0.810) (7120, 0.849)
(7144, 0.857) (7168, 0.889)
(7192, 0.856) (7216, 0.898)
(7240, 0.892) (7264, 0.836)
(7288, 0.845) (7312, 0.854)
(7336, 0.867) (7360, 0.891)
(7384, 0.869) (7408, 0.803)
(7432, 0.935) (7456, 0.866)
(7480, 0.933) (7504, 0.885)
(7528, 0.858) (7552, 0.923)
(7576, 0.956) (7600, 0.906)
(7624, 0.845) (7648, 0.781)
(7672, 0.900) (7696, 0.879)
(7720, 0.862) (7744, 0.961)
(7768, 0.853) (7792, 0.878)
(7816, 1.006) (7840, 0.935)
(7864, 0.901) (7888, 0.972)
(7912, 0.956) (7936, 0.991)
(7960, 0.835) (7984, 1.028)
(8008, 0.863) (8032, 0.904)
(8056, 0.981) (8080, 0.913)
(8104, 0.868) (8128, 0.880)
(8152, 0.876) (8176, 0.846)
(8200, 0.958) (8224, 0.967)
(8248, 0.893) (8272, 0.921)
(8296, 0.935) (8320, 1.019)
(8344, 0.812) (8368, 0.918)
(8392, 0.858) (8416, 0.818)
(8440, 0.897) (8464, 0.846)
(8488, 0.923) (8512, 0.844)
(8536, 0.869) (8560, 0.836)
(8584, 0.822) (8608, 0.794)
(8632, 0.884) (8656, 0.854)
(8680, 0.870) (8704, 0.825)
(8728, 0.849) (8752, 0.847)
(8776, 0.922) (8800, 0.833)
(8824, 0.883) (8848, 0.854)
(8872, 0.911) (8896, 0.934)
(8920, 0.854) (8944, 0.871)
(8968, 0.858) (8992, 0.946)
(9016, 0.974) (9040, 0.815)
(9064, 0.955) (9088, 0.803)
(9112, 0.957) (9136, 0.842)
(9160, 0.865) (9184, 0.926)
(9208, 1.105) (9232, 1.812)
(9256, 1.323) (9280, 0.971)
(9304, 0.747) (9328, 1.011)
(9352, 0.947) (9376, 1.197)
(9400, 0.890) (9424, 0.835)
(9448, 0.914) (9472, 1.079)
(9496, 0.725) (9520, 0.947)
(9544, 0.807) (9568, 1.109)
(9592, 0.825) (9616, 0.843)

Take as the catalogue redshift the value 0.41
